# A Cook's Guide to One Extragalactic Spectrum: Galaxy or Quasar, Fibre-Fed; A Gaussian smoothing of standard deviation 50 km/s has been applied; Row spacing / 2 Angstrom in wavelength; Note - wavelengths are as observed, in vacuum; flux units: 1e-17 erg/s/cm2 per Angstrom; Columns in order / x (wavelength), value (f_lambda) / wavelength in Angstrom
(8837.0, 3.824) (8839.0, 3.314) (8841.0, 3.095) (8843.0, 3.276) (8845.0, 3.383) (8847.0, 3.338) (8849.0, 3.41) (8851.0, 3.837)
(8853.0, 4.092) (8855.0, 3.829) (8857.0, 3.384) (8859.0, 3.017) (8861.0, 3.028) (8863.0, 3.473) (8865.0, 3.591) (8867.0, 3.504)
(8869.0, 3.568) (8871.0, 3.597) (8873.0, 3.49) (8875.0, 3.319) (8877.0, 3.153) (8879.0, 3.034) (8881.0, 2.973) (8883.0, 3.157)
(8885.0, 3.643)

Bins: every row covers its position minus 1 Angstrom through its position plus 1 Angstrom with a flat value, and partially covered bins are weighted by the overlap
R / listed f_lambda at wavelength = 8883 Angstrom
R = 3.157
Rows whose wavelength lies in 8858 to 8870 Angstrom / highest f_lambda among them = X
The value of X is 3.591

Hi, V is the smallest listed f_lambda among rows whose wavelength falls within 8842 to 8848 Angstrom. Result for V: 3.276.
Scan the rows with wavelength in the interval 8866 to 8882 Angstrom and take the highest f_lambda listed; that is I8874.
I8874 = 3.597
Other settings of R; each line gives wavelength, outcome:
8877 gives 3.153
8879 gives 3.034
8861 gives 3.028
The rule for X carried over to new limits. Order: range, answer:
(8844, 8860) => 4.092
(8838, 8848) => 3.383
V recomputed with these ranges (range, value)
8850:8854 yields 3.837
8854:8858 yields 3.384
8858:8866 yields 3.017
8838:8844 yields 3.095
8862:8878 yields 3.153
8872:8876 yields 3.319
